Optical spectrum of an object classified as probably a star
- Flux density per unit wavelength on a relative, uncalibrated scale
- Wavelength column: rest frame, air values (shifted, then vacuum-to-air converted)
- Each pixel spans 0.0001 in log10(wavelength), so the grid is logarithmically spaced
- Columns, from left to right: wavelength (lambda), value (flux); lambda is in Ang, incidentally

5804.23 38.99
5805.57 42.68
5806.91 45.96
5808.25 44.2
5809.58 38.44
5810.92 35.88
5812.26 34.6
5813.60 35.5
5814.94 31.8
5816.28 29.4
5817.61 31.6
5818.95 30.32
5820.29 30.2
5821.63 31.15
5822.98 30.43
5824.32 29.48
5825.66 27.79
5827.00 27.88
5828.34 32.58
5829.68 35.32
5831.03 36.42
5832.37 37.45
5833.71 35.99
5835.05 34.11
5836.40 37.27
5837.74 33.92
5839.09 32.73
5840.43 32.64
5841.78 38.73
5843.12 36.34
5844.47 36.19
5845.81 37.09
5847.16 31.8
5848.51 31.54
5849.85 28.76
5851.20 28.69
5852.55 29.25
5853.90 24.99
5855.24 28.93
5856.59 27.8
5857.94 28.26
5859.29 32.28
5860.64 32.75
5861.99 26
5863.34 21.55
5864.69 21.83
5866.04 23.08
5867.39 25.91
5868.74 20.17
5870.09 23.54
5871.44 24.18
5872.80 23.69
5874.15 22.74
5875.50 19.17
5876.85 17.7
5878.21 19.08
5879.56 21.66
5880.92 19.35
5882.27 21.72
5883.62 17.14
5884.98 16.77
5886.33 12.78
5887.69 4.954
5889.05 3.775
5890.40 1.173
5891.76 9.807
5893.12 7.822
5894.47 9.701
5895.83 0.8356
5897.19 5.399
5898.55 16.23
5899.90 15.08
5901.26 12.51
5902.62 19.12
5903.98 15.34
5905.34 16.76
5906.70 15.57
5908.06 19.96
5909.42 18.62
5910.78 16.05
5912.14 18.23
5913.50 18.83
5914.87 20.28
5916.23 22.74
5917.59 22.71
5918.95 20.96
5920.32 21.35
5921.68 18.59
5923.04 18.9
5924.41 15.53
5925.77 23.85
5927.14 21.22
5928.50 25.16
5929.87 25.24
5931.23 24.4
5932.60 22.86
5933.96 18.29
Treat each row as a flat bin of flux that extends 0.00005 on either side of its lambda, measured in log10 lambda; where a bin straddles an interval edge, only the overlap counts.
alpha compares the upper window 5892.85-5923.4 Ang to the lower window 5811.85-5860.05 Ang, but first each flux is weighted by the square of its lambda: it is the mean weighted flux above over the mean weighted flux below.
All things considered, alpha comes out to 0.5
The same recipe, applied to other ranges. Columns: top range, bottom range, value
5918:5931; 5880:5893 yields 1.81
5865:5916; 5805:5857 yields 0.49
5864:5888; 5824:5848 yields 0.59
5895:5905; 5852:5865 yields 0.45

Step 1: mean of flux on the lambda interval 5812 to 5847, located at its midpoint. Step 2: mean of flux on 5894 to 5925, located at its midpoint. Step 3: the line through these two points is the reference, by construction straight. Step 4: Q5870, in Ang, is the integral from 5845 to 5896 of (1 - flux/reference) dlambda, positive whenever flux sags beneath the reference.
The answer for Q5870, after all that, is 8.7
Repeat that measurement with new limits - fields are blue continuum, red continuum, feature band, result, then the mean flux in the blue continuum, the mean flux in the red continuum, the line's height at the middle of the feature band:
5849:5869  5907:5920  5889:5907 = 8.9 Ang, 26.9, 19.7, 21.8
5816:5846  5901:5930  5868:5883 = 2.8 Ang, 33.3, 19.4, 26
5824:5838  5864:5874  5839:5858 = -1.8 Ang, 33.6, 23.2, 28.8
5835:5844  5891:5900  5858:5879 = -2.1 Ang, 35.2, 8.83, 21.5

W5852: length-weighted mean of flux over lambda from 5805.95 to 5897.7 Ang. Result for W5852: 26.5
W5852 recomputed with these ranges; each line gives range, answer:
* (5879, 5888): 16.7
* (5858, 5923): 17.9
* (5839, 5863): 31.2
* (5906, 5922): 19.5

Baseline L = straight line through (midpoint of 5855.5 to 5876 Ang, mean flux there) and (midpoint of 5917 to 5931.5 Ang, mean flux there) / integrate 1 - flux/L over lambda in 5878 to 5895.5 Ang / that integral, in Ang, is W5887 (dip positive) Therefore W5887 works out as 8.5 Ang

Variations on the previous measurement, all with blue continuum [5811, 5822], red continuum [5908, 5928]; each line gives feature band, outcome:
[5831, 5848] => -3.5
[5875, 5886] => 2.5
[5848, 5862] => -0.9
